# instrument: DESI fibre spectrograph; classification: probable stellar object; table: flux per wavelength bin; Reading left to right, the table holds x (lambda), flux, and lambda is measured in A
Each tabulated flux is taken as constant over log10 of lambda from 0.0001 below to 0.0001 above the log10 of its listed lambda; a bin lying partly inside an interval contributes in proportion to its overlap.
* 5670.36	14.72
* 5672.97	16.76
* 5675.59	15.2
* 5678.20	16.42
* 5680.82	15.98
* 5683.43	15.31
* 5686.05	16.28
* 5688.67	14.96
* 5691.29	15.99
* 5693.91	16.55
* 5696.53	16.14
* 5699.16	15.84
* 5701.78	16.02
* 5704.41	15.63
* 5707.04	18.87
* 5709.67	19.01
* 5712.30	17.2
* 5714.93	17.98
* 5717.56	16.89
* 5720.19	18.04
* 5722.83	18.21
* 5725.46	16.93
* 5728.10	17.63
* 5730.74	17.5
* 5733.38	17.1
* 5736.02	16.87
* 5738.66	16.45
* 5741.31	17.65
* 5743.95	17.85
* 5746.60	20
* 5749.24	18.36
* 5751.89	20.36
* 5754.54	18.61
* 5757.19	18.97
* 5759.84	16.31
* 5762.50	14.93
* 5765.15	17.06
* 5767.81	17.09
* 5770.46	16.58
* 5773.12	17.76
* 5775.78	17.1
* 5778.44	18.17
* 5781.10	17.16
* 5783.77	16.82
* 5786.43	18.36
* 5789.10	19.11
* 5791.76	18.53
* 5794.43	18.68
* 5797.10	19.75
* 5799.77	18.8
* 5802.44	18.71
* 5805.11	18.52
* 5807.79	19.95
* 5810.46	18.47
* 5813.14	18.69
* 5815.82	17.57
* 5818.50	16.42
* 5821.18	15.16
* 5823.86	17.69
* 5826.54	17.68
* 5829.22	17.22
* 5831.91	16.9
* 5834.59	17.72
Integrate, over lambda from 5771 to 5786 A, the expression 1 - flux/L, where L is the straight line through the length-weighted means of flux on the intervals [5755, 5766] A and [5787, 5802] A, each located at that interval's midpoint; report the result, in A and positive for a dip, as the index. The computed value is 0.5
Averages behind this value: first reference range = 16.9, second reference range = 18.9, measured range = 17.4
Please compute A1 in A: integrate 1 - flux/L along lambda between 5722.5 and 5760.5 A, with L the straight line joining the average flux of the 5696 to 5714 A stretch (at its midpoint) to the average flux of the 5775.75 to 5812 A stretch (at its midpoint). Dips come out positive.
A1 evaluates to -0.7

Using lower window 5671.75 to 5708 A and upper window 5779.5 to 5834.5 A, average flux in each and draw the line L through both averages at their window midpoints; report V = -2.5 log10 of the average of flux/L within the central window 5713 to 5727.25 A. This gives -0.06 mag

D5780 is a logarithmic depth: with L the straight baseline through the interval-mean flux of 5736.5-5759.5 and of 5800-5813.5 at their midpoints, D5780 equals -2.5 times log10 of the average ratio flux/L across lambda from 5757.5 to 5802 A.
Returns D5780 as 0.057 mag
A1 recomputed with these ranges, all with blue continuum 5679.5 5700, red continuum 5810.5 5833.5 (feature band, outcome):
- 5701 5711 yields -0.87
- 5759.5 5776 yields 0.00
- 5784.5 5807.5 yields -2.48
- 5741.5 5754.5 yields -1.95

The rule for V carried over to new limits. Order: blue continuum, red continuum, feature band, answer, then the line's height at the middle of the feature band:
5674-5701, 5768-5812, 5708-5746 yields -0.05 mag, 16.8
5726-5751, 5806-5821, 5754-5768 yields 0.05 mag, 17.8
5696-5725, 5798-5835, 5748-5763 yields -0.03 mag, 17.5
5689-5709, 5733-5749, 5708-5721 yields -0.06 mag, 16.9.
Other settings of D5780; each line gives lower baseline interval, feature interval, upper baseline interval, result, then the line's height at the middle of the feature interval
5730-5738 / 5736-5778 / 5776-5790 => -0.01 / 17.4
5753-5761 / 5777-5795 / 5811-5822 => -0.03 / 17.6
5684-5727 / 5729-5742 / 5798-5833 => 0.00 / 17.2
